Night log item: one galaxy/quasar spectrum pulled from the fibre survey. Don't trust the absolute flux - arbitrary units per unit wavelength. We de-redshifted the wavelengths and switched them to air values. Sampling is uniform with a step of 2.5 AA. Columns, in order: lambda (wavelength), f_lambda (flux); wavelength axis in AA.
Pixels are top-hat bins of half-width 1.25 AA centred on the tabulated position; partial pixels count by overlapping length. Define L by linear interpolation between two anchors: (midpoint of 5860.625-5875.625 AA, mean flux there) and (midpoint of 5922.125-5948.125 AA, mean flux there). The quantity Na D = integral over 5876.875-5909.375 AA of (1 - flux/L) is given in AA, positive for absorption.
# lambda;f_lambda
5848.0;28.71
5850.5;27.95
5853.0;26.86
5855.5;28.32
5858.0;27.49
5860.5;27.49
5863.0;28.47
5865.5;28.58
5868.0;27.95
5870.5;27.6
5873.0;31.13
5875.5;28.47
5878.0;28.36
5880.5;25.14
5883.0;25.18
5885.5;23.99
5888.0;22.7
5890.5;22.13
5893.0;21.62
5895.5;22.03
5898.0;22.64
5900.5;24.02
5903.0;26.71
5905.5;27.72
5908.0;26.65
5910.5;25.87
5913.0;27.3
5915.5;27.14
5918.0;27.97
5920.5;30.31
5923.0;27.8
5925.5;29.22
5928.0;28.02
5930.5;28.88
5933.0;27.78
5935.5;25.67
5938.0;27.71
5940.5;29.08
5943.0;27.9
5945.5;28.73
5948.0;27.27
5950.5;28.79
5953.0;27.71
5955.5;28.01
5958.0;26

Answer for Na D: 4.4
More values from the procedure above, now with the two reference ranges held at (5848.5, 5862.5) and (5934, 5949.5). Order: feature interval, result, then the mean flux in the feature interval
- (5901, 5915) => 0.5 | 26.7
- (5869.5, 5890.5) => 1.1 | 26.3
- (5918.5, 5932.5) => -0.5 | 28.7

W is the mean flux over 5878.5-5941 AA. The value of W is 26.1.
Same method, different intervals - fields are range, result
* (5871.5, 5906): 25.1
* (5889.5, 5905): 23.4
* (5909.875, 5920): 27.4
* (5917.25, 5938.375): 28.2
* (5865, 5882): 28.1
